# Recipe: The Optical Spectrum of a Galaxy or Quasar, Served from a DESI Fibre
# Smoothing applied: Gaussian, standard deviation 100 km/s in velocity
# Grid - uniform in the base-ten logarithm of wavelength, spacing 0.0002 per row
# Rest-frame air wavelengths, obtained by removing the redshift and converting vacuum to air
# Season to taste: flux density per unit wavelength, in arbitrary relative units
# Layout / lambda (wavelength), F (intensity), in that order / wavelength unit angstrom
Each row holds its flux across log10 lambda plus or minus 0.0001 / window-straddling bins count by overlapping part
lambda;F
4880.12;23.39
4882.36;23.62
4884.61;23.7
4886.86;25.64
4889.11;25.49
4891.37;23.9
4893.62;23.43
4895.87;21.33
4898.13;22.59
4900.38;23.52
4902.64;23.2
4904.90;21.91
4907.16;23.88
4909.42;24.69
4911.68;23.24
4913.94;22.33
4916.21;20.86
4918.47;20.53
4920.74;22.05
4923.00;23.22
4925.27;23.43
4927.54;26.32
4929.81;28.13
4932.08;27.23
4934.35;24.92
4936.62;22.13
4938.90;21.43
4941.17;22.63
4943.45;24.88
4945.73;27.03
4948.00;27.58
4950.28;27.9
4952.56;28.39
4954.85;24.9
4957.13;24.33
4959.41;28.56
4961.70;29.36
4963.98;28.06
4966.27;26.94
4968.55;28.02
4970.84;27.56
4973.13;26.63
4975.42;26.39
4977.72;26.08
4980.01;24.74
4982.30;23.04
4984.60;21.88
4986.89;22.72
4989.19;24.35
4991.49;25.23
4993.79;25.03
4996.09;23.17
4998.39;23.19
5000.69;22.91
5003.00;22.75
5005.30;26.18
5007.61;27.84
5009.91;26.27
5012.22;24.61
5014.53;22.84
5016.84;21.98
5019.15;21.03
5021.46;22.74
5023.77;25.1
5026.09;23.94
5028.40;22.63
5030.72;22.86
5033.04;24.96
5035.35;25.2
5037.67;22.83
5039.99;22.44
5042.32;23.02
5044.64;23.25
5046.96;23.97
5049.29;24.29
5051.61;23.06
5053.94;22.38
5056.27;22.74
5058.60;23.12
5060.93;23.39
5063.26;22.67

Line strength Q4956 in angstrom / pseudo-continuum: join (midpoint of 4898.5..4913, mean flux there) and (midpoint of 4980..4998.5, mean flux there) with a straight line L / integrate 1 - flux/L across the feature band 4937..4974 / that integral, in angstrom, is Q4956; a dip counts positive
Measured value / -4.5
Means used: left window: 23.4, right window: 23.7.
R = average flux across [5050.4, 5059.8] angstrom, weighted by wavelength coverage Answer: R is 22.8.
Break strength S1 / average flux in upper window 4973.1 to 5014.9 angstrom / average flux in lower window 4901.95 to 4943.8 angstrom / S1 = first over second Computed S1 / 1.0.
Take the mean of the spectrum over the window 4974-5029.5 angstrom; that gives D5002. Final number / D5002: 24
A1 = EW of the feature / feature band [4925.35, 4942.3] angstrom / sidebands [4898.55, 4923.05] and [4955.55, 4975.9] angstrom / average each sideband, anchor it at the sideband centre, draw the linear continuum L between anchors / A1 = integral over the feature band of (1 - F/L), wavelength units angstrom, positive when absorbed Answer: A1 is 0.0 angstrom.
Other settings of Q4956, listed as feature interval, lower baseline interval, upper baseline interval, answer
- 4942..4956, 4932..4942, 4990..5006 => -1.9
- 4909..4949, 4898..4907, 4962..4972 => 1.5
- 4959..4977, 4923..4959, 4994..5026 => -2.0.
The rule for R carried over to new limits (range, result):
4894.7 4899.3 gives 22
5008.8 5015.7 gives 24.5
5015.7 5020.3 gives 21.5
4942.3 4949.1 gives 26.5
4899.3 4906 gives 22.9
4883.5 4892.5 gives 24.7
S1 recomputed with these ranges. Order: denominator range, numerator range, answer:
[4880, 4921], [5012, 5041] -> 1.01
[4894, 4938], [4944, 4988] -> 1.12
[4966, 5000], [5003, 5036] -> 0.97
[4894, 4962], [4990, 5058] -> 0.97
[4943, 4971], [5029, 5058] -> 0.86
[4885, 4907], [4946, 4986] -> 1.13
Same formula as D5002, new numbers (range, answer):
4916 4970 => 25.5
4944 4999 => 25.9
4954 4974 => 27.2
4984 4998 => 23.8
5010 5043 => 23.4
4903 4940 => 23.5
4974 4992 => 24.3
